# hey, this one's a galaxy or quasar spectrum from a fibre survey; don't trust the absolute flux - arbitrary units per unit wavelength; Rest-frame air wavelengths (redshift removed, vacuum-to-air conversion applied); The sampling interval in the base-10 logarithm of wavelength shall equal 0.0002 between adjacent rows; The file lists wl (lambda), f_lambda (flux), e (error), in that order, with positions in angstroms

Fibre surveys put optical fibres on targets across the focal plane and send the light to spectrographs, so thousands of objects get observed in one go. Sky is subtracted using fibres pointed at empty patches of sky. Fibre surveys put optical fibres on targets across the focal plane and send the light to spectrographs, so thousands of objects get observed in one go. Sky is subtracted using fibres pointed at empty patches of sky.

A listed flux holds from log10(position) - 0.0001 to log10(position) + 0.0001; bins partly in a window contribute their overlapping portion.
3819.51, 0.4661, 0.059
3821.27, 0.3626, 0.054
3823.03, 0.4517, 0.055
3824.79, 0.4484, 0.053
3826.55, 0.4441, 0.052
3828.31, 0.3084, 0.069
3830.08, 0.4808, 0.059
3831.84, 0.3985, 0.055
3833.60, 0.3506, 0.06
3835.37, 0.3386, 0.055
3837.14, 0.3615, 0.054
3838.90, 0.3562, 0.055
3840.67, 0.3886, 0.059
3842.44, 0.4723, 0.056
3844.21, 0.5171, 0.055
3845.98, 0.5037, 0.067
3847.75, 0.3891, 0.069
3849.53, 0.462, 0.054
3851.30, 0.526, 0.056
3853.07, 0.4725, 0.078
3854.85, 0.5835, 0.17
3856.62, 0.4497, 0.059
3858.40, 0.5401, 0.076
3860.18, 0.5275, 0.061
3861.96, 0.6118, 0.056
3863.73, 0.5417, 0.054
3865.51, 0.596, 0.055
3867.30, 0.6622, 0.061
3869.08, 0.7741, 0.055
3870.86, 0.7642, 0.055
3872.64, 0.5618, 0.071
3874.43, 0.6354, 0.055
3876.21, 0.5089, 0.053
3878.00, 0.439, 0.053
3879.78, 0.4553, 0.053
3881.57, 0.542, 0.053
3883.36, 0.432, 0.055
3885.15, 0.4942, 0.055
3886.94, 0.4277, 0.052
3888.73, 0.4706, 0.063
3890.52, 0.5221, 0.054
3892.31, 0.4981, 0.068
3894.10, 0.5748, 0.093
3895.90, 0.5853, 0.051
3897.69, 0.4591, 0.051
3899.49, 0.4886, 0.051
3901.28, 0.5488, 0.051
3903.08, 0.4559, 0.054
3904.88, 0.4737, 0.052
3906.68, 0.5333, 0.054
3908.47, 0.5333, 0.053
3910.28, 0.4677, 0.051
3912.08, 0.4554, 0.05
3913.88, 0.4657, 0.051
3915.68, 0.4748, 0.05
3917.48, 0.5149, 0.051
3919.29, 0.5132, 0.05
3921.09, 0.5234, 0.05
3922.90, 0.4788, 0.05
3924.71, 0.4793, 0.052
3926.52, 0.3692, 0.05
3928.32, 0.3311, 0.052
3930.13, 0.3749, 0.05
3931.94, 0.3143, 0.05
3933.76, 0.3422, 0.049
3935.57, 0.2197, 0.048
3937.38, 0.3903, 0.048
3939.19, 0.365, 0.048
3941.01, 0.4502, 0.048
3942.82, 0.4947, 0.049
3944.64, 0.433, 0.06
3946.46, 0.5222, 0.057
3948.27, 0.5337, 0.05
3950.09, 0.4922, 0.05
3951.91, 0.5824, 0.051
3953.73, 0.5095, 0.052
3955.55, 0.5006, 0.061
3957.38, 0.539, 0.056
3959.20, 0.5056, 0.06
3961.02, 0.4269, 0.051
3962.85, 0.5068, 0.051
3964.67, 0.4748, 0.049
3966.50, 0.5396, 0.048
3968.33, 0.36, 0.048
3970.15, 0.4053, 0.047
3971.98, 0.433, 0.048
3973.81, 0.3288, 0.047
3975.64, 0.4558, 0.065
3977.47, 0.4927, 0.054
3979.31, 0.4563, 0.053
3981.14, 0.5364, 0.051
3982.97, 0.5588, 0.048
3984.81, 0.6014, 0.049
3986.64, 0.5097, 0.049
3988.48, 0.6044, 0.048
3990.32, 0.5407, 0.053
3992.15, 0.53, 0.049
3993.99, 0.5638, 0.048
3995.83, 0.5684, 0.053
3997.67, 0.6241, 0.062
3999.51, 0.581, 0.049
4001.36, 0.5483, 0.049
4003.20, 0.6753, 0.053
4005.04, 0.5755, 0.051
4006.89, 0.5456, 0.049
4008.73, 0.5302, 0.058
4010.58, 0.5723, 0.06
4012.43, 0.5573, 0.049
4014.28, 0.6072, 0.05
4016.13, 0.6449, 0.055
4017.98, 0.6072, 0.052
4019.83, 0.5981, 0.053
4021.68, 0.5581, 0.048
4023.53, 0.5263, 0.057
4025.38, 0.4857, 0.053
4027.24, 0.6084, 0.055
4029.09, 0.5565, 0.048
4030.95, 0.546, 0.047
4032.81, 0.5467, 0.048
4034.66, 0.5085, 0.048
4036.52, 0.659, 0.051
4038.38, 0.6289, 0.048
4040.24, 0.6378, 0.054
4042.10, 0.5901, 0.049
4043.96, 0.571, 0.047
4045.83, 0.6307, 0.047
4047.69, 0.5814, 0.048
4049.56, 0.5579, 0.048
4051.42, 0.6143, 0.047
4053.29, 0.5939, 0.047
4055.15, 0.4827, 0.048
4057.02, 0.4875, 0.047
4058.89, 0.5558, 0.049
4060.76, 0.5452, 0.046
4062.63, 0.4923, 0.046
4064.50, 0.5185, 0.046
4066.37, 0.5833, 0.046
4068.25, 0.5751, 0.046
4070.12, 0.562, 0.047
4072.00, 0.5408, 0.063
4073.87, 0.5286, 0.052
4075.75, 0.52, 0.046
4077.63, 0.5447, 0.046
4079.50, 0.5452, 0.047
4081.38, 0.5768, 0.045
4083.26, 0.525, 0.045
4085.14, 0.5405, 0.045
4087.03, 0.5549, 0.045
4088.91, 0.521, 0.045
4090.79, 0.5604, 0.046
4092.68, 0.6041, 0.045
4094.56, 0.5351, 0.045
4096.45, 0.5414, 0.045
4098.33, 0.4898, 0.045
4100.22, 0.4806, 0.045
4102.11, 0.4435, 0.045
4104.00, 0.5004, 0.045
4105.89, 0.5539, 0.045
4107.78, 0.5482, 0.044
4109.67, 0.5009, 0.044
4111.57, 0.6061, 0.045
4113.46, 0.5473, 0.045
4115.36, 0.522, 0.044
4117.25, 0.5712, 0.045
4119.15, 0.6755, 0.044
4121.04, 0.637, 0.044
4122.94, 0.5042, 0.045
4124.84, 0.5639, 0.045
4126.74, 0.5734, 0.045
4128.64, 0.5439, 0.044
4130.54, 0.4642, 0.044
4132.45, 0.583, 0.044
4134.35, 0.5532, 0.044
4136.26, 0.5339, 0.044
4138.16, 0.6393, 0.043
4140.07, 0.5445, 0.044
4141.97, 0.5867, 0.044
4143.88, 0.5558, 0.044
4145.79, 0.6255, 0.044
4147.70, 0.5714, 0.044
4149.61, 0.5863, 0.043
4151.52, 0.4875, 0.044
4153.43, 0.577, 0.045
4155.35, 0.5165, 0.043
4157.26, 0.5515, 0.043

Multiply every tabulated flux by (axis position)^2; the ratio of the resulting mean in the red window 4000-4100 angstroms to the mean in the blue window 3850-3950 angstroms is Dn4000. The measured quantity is 1.23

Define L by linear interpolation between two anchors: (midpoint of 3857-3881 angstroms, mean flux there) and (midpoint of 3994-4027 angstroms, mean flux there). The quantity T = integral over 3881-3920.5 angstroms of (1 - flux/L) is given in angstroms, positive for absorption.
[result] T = 5.7 angstroms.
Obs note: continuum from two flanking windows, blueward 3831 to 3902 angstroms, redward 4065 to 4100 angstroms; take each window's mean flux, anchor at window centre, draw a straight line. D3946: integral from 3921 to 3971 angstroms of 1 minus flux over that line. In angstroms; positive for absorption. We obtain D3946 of 7.4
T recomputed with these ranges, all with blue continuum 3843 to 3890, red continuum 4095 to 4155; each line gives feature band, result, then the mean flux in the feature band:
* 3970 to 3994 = 1.76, 0.502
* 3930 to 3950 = 4.84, 0.408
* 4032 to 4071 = -1.53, 0.568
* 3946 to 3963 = 0.88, 0.512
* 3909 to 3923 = 1.27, 0.488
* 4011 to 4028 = -1.01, 0.576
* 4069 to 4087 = 0.15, 0.544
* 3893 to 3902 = 0.09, 0.53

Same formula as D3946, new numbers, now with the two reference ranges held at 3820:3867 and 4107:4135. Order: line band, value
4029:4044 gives -1.57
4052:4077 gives 0.04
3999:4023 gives -2.94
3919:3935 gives 2.73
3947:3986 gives 1.24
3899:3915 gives -0.28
